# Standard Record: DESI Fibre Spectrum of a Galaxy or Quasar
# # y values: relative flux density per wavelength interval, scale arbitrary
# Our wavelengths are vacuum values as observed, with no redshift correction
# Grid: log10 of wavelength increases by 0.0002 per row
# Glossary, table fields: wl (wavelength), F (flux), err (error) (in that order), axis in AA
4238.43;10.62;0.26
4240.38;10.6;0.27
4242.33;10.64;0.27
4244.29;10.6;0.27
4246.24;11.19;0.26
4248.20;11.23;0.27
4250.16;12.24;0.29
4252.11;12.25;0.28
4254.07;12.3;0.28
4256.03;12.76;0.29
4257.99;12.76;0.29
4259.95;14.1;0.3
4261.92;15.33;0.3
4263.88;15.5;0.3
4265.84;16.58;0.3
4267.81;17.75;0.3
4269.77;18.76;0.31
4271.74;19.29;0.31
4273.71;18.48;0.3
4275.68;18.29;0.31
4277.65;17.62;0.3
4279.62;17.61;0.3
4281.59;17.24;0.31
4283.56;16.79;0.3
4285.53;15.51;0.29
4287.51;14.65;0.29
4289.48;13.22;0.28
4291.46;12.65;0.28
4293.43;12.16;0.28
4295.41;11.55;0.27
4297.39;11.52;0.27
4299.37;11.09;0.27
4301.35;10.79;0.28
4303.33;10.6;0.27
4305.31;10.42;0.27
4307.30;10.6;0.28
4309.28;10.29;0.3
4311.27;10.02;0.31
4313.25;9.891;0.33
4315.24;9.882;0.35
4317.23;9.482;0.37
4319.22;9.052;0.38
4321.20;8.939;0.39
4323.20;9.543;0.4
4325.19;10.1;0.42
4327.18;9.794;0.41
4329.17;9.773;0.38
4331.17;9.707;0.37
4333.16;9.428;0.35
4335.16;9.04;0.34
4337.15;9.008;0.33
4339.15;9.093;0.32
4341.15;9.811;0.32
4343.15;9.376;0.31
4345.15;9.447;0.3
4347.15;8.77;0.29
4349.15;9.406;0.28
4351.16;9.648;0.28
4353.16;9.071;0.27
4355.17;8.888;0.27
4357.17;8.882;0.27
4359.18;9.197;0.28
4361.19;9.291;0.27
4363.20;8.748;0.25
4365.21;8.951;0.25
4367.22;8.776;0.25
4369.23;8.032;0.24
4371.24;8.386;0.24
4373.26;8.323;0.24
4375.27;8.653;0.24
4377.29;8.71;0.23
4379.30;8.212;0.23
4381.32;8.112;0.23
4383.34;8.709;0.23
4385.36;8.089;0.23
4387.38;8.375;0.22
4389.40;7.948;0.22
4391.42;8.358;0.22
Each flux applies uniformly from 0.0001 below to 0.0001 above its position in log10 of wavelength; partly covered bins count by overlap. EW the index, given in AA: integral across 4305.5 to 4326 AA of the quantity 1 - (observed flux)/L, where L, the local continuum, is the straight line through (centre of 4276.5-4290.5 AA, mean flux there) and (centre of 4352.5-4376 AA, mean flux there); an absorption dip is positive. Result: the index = 5.24 AA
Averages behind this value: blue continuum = 16.1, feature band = 9.8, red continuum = 8.76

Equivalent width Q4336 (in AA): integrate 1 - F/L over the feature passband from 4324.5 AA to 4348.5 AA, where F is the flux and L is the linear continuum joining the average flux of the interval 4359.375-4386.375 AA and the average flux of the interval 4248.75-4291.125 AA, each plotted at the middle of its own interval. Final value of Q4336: 3.5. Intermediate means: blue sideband 15.6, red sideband 8.56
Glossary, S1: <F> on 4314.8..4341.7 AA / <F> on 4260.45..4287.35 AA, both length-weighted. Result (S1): 0.55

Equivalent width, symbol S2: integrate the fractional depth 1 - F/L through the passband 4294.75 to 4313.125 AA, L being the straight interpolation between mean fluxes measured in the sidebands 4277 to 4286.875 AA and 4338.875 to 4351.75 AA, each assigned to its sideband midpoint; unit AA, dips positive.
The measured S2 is 4.6 AA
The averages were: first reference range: 16.9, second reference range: 9.37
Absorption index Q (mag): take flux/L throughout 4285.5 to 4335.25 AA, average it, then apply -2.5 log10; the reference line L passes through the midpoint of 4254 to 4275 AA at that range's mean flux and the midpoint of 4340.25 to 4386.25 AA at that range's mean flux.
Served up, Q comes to 0.19 mag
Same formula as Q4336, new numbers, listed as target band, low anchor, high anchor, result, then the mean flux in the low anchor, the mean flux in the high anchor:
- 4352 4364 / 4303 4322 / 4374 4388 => -0.16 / 9.9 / 8.41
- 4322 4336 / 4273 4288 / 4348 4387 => 3.15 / 17.1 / 8.73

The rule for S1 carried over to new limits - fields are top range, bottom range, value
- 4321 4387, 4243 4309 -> 0.64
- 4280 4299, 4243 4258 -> 1.18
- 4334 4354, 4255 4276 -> 0.57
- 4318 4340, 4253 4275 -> 0.60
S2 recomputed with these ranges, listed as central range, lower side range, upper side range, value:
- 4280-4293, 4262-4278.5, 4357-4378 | 0.95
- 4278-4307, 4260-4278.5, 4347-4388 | 3.95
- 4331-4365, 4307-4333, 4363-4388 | -0.42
